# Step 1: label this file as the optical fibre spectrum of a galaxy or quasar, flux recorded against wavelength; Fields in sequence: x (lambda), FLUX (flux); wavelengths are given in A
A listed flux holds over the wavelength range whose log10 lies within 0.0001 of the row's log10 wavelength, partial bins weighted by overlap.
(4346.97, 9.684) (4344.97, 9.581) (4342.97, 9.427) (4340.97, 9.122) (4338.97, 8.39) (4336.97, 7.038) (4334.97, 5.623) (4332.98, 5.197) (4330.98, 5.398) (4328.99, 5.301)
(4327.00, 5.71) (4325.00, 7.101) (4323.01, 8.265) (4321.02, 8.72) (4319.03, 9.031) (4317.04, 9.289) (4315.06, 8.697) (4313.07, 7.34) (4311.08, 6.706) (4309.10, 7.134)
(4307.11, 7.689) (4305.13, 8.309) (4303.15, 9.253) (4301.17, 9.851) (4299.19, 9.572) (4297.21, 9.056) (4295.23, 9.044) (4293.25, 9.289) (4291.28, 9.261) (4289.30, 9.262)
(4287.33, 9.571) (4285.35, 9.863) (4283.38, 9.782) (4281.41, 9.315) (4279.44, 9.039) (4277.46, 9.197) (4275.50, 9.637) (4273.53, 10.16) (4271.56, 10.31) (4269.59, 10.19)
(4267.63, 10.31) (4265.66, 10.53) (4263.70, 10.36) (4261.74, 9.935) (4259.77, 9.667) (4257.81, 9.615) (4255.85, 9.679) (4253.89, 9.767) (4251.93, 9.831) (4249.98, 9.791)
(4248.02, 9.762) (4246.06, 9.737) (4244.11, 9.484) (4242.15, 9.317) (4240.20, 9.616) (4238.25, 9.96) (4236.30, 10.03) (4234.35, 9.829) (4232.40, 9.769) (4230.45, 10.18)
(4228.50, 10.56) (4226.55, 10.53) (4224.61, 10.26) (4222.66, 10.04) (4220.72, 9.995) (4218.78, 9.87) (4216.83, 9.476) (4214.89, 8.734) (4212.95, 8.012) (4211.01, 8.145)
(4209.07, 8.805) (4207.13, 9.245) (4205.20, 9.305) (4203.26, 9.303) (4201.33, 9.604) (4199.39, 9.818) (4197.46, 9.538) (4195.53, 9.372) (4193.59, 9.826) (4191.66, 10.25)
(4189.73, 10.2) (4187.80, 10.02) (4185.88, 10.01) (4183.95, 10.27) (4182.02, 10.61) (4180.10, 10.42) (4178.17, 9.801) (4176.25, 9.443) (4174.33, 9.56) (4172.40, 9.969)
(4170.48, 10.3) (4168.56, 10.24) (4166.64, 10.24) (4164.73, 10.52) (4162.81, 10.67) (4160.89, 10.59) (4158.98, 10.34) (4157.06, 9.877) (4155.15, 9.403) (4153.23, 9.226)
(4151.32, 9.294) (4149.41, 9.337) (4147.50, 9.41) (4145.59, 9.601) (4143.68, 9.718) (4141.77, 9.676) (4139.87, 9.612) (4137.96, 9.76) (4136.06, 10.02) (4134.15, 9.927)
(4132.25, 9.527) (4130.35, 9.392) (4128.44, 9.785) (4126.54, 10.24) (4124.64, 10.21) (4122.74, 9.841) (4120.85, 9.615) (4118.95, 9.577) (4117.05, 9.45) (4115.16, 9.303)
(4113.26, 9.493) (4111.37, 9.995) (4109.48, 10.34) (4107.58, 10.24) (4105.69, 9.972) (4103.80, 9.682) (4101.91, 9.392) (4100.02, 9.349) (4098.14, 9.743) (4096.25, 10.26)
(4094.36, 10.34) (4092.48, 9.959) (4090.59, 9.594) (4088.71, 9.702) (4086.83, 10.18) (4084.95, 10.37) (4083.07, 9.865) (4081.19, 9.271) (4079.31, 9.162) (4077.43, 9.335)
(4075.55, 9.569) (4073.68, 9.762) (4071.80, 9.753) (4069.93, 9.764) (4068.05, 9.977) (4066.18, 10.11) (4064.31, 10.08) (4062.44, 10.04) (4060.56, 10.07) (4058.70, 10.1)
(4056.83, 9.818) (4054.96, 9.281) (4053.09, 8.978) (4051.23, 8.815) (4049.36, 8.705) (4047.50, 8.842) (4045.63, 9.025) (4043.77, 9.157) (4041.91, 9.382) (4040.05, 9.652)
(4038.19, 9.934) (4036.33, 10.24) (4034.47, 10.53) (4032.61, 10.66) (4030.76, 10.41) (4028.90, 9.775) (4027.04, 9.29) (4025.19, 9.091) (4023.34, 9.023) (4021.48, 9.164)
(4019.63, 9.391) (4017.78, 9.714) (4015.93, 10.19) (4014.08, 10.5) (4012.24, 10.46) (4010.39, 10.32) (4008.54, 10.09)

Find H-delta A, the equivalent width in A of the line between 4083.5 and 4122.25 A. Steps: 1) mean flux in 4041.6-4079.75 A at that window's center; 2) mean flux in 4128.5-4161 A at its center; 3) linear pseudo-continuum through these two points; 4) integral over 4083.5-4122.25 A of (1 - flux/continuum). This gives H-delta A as -1.0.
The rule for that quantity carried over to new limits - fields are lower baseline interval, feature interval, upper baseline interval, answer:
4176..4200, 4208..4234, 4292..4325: 0.03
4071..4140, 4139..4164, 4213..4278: 0.11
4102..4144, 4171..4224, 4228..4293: 0.86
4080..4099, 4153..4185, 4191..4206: -1.35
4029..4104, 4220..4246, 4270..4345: -3.32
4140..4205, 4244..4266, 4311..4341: -3.55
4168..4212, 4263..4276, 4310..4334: -3.17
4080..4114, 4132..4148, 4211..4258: 0.18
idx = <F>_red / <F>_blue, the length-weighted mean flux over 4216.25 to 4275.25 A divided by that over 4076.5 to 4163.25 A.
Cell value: 1.0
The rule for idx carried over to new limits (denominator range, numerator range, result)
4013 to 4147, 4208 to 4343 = 0.93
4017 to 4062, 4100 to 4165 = 1.02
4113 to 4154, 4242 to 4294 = 1.01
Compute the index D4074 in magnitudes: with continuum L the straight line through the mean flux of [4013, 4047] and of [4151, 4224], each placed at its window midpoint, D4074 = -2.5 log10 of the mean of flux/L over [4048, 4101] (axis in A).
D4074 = 0.00 mag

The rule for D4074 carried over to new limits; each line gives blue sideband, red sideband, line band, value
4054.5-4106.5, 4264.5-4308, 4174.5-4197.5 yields -0.04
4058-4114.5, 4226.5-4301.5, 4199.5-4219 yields 0.08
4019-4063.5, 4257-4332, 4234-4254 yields -0.09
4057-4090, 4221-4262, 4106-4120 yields 0.01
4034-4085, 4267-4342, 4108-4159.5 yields -0.05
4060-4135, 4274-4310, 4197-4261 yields -0.03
